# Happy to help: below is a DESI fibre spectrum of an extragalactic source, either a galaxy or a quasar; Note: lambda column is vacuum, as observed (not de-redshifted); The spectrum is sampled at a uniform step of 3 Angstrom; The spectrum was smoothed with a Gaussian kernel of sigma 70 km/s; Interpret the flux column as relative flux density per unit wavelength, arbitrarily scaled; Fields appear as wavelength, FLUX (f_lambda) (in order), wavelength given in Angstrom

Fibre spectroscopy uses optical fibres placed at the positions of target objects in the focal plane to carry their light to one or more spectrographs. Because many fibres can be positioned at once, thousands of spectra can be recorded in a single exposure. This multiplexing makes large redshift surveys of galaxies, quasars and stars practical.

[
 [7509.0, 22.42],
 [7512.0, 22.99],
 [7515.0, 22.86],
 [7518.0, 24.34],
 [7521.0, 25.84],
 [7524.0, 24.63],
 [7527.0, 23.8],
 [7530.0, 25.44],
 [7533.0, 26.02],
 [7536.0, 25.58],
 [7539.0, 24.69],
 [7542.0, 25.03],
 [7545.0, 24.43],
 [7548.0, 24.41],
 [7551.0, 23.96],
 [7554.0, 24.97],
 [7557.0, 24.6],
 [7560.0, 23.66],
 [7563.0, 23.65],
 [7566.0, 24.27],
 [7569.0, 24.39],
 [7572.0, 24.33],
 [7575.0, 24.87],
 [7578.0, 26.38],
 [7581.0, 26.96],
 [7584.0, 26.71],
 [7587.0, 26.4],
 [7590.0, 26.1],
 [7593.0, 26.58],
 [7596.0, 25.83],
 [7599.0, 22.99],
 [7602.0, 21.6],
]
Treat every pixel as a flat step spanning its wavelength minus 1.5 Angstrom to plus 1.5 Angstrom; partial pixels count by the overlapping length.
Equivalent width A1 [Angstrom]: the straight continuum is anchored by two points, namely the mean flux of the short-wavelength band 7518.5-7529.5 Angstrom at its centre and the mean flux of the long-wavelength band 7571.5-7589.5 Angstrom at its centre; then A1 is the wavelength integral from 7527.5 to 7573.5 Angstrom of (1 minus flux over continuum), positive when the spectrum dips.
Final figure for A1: 1.4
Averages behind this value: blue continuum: 24.8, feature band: 24.6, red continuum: 26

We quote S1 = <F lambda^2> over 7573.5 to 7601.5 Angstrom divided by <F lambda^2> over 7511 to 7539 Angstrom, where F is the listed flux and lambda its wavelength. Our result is 1.1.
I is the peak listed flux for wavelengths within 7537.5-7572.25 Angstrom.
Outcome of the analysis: 25.03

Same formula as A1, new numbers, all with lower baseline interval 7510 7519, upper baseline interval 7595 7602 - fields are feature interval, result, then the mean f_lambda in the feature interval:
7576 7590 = -1.7 Angstrom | 26.5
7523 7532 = -0.5 Angstrom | 24.7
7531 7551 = -1.3 Angstrom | 25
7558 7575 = -0.4 Angstrom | 24.1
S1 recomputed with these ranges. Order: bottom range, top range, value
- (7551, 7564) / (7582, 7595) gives 1.10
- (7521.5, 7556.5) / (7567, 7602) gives 1.04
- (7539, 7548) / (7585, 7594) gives 1.08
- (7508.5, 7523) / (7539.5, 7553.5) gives 1.04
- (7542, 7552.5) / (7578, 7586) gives 1.11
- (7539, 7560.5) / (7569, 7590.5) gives 1.06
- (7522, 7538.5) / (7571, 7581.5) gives 1.03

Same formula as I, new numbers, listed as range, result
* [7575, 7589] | 26.96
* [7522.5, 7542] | 26.02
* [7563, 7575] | 24.87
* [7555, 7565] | 24.6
